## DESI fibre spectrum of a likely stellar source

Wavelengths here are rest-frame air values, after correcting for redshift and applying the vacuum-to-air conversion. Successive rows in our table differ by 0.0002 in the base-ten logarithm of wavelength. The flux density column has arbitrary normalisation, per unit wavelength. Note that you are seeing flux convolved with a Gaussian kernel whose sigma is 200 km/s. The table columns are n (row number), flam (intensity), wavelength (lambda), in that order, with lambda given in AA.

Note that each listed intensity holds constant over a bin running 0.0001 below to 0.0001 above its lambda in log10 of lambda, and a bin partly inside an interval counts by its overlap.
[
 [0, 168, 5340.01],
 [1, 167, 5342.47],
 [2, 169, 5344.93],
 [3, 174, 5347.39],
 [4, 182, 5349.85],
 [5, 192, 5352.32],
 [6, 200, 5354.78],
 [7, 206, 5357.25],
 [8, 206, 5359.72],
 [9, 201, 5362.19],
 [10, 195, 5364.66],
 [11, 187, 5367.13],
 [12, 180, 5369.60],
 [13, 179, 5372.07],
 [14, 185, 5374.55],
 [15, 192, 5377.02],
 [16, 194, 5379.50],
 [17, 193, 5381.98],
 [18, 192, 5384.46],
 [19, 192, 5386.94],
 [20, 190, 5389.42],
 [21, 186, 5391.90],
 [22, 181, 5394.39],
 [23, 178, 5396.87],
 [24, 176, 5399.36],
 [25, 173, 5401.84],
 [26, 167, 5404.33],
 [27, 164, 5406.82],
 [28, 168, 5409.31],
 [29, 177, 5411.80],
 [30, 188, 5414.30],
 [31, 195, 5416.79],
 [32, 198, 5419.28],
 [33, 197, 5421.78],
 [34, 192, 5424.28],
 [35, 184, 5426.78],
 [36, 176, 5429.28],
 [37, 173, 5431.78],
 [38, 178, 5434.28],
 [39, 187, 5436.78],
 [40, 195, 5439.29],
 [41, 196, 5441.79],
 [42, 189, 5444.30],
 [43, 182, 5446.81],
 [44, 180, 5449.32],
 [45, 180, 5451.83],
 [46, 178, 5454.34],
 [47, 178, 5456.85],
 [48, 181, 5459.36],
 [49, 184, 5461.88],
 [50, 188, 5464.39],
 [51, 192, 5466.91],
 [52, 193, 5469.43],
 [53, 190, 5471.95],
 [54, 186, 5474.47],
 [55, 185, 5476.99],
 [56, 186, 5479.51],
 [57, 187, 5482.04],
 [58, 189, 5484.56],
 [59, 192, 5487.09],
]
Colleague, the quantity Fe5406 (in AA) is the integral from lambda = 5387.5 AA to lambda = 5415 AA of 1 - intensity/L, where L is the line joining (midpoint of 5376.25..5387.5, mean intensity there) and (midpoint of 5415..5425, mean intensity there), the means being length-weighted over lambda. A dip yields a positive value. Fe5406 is 2.4 AA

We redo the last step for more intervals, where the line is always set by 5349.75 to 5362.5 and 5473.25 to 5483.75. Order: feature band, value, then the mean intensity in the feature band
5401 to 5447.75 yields 2.1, 183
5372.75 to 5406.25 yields 2.0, 184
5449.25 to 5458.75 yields 0.5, 179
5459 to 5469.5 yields 0.0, 187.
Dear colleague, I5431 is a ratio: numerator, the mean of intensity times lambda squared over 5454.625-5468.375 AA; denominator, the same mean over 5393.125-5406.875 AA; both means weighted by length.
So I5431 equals 1.08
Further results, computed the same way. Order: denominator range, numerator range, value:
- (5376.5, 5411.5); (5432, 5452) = 1.04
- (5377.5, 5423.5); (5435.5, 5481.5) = 1.03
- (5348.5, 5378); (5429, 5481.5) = 1.00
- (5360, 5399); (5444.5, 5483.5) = 1.01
